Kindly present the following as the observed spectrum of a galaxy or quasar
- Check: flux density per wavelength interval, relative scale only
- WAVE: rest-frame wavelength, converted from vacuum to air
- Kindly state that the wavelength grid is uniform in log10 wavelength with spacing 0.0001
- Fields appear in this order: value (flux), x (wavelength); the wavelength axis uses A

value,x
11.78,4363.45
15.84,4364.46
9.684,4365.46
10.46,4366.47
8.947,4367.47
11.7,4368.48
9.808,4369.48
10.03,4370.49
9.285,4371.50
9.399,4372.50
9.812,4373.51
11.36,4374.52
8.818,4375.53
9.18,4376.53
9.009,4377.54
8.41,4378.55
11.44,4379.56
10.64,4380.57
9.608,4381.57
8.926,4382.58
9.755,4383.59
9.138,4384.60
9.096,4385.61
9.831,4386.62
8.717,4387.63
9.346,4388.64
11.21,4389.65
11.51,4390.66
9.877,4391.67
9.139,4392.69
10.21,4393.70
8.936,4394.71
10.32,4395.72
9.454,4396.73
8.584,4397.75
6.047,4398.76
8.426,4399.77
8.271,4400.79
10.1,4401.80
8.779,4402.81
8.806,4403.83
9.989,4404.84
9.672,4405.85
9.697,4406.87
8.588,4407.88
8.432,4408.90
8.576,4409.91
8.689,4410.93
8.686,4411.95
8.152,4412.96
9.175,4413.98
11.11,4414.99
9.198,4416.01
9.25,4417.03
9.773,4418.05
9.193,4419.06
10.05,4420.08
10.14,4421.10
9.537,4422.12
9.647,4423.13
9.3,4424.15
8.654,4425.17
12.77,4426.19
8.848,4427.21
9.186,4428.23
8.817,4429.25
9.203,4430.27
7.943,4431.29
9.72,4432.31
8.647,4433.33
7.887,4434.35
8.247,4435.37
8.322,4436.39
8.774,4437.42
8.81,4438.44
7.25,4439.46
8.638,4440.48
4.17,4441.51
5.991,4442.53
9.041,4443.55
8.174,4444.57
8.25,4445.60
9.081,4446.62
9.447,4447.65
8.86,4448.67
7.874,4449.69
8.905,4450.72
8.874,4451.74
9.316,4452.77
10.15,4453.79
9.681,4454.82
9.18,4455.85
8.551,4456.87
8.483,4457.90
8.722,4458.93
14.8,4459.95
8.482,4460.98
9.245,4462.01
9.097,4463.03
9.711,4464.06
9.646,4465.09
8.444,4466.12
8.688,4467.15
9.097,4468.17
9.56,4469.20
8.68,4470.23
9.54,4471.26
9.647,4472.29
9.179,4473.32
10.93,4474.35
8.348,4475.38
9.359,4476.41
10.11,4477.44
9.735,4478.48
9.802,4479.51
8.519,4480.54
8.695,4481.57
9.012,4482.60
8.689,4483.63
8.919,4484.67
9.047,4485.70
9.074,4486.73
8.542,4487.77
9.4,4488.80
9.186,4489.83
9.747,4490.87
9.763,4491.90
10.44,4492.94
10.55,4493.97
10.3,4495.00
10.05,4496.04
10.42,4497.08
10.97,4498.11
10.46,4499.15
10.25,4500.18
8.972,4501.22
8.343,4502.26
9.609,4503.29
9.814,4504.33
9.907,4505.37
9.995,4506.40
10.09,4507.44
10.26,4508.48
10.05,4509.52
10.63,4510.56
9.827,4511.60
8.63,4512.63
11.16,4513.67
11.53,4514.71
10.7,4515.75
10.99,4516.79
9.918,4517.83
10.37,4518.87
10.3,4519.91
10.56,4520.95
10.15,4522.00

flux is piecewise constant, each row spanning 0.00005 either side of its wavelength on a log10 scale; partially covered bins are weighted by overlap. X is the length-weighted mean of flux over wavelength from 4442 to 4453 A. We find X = 8.5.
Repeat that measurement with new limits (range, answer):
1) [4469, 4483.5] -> 9.34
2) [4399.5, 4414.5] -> 8.95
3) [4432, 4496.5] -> 9.06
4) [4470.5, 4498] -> 9.51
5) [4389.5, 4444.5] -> 9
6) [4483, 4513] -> 9.73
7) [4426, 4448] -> 8.44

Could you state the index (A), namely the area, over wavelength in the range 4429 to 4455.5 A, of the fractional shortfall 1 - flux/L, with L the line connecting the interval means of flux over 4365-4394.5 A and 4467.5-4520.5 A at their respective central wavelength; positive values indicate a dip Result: 3.5 A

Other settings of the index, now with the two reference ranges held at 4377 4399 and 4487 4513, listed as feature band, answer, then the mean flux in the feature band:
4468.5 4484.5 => 0.78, 9.3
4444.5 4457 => 0.94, 8.99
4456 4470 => 0.50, 9.41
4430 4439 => 1.00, 8.59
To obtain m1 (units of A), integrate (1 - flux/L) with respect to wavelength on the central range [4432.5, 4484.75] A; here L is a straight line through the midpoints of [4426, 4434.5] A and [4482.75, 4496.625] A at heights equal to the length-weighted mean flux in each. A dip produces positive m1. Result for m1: 2.2 A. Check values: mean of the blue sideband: 9.15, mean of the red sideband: 9.5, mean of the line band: 8.93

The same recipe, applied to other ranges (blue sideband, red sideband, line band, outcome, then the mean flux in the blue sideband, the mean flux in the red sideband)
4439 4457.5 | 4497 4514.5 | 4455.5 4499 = -1.4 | 8.42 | 9.98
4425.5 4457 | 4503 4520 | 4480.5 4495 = 0.6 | 8.67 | 10.2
